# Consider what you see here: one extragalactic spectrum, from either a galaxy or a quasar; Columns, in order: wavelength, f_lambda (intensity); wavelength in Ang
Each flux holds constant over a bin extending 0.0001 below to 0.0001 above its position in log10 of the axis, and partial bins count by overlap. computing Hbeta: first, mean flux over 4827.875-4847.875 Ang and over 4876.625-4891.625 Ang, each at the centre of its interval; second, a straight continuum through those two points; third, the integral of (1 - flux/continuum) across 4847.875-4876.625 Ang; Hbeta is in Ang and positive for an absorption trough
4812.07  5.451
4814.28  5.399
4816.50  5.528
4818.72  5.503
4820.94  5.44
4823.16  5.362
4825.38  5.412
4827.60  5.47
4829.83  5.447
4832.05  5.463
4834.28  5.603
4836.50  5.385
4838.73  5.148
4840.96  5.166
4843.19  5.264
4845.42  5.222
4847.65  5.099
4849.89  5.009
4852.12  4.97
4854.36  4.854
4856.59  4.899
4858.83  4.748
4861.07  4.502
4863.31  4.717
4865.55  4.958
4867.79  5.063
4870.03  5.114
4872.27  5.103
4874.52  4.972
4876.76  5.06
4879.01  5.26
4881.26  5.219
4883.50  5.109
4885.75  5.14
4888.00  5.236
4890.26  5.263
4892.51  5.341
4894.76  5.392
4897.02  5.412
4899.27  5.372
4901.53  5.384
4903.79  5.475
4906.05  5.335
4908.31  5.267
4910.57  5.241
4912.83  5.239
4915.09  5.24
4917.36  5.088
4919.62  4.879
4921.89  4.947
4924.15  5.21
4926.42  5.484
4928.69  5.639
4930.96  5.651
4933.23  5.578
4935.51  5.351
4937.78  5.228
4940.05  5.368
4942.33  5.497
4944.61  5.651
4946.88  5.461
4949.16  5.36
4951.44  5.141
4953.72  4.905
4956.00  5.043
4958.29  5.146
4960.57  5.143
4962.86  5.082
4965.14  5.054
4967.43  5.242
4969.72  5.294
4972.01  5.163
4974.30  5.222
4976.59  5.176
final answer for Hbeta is 1.8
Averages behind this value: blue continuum 5.33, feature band 4.92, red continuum 5.19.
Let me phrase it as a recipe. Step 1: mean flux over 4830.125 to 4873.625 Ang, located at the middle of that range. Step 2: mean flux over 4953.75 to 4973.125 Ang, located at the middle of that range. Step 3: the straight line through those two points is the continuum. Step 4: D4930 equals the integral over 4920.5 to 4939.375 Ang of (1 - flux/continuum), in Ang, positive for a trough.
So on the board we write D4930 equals -1.0 Ang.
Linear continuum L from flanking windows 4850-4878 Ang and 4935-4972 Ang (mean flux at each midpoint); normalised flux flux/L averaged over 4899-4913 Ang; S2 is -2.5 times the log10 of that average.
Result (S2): -0.05 mag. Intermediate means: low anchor 4.92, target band 5.33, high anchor 5.24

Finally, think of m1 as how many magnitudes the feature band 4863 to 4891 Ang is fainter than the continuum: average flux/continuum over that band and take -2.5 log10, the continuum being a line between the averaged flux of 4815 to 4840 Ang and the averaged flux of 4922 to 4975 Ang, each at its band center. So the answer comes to 0.06 mag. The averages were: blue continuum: 5.43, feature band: 5.1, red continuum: 5.29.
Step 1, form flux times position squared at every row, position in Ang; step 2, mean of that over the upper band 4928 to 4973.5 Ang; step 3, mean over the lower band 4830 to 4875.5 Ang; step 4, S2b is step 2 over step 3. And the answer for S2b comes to 1.09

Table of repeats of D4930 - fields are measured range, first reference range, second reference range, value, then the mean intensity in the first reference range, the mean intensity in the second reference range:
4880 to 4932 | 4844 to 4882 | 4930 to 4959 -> -1.15 Ang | 4.99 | 5.34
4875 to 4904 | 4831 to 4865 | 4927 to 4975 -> -0.61 Ang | 5.07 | 5.3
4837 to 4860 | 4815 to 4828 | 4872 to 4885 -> 1.09 Ang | 5.45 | 5.12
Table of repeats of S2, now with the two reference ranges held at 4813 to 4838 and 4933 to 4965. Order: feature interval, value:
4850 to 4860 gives 0.11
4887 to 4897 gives 0.01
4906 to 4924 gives 0.04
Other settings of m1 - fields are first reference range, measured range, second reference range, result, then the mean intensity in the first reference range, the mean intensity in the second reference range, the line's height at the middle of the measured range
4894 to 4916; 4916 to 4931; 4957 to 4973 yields 0.008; 5.34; 5.16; 5.28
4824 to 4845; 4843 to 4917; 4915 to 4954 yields 0.045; 5.37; 5.33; 5.35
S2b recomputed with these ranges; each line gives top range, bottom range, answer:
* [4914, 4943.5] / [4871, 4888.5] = 1.06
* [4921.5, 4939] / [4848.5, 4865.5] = 1.15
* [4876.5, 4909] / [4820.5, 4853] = 1.02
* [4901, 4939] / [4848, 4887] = 1.09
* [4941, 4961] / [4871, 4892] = 1.05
